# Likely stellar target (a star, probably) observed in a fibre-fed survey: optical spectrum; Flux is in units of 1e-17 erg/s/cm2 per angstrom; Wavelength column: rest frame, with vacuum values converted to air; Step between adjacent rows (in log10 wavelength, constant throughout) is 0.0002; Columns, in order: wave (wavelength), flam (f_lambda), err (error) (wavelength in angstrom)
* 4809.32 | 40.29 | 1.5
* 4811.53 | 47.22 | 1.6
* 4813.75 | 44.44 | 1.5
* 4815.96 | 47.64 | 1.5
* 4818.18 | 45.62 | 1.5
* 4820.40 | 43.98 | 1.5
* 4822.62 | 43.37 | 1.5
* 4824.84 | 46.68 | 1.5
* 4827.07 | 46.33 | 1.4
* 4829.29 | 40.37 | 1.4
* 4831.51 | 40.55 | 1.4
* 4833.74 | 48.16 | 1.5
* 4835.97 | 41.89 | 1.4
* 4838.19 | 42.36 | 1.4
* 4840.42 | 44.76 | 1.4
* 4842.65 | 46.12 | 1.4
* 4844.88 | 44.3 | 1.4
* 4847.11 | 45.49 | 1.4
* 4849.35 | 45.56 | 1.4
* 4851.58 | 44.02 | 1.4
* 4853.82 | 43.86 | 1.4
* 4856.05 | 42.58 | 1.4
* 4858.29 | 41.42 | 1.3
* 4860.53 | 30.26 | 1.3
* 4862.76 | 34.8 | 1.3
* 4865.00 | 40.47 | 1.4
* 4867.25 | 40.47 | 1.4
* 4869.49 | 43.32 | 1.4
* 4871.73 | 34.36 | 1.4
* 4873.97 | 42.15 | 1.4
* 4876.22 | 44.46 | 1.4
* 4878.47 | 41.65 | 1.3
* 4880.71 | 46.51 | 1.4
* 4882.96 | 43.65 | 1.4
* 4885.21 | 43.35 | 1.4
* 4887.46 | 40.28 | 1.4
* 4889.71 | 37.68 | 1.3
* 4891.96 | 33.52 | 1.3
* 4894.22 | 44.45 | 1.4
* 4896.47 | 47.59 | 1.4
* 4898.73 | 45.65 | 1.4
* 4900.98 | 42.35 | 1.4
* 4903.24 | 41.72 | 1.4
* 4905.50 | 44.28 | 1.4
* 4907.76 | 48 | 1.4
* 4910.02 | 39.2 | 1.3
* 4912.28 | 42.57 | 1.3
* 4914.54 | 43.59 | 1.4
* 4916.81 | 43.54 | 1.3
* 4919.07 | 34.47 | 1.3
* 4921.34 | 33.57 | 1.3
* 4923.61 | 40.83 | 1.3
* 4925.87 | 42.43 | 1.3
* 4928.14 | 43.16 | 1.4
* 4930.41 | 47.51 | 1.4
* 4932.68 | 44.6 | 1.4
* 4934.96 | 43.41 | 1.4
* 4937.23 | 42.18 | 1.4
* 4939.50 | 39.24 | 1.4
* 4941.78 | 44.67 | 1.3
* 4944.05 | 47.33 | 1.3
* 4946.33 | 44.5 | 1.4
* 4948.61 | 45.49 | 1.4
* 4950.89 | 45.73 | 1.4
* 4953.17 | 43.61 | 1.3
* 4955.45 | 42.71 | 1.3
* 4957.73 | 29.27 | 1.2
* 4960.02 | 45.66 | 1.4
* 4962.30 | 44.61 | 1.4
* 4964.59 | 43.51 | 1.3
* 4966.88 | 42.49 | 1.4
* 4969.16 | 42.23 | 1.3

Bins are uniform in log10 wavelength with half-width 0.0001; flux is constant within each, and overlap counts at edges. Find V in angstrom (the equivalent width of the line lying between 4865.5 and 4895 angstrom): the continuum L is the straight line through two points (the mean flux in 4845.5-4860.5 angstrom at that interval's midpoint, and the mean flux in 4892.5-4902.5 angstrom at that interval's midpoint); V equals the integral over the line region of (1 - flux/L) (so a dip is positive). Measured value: 1.7 angstrom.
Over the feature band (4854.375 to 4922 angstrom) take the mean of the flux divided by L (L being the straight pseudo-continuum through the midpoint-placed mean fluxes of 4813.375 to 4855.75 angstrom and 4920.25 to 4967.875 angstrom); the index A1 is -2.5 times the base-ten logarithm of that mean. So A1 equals 0.06 mag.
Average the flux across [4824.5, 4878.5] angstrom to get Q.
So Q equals 42.2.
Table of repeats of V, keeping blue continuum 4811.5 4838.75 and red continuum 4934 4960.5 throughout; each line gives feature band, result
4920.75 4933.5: 0.2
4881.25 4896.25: 0.8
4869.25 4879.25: 0.6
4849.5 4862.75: 1.1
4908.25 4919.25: 0.4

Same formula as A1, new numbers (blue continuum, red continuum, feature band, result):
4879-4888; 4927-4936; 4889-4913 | 0.04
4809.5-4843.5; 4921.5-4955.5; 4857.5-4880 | 0.12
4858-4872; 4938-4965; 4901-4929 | -0.02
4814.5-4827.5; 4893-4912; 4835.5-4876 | 0.08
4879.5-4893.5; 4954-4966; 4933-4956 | -0.07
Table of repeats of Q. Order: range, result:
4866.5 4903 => 42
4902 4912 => 43.2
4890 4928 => 41.7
